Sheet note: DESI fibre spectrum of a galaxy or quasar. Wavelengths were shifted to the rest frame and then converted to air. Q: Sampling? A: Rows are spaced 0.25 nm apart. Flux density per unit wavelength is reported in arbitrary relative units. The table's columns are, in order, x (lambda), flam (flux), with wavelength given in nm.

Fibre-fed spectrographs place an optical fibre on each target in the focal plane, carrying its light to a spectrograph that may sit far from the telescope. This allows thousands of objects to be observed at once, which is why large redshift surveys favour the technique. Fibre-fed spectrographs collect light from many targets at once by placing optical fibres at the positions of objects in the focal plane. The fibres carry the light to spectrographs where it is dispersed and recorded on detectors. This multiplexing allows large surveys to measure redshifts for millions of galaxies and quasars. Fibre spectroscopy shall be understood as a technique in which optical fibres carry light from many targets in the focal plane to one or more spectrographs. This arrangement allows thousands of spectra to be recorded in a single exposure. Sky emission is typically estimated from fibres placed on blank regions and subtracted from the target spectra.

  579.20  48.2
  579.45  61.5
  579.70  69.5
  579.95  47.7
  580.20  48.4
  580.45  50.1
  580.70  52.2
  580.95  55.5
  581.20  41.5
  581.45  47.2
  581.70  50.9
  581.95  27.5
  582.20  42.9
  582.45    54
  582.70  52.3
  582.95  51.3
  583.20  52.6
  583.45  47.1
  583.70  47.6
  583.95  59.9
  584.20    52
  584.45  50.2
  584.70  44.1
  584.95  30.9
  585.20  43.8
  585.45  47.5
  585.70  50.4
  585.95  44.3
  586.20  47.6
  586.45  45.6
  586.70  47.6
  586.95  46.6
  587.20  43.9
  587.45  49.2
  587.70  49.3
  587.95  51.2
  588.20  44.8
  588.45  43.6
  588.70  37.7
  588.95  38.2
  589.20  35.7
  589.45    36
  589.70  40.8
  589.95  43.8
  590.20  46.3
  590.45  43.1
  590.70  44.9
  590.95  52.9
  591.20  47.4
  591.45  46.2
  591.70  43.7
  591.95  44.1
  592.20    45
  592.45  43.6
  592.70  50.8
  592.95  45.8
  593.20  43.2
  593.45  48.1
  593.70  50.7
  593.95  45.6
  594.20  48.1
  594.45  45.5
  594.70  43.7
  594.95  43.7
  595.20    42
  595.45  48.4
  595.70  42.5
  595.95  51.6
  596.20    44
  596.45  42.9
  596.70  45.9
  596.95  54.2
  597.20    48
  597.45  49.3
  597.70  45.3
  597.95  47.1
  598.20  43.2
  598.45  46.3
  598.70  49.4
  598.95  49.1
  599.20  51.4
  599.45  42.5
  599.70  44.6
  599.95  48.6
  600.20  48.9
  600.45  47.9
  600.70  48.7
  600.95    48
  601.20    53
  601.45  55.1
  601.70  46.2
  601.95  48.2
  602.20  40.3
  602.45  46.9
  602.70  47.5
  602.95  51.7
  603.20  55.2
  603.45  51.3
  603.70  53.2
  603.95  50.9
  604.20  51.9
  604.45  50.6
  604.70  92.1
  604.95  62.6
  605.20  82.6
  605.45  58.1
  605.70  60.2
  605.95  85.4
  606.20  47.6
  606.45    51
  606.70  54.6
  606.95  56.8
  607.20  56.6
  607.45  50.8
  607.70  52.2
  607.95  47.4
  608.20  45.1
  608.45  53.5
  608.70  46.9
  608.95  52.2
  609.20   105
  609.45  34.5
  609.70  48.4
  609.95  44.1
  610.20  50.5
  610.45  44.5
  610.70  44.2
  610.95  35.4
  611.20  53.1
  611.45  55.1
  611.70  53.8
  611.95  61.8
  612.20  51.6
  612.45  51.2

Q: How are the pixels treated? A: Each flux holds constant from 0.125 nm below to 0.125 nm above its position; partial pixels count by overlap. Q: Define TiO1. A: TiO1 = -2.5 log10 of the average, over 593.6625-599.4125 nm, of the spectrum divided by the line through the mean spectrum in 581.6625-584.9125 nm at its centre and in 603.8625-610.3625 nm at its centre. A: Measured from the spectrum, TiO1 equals 0.14 mag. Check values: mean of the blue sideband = 48.1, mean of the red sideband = 57.3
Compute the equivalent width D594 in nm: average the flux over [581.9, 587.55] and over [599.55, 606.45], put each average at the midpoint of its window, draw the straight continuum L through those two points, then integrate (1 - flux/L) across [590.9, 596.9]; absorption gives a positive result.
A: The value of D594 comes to 0.57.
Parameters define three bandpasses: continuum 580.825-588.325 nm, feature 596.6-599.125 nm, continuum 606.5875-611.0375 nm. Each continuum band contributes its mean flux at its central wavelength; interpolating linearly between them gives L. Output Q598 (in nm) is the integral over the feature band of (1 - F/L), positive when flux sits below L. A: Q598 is 0.09 nm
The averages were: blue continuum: 47.3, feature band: 47.9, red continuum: 51.4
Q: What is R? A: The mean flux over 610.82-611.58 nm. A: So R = 47.9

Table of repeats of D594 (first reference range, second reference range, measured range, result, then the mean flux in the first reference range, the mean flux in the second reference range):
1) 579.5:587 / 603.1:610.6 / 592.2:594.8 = 0.274 nm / 48.4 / 56.5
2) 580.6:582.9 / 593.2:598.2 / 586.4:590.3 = 0.262 nm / 47.2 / 46.5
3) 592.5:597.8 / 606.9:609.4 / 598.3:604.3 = 0.240 nm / 46.6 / 56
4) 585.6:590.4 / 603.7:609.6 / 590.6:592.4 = 0.028 nm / 44.3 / 58.5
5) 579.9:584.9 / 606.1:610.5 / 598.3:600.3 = 0.140 nm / 48.5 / 52.5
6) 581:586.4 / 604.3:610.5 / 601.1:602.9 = 0.223 nm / 47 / 57.5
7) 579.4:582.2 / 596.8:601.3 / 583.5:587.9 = 0.178 nm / 49.6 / 48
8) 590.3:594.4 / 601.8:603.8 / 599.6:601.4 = -0.010 nm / 46.4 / 49.2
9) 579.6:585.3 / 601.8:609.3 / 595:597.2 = 0.288 nm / 48.6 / 56.8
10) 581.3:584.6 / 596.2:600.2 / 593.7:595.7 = 0.087 nm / 48.8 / 47.1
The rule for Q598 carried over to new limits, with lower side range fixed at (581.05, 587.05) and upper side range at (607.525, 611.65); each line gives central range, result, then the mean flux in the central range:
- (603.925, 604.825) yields -0.225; 62.5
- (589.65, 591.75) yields 0.099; 45.7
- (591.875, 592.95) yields 0.050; 45.9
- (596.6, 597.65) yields -0.005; 49.1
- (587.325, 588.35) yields -0.022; 48.5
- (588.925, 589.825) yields 0.191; 37.6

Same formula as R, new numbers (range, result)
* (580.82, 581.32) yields 48.6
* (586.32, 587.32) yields 45.9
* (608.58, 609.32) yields 67.9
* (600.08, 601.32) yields 49.3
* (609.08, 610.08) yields 57.7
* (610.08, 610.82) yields 46.4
